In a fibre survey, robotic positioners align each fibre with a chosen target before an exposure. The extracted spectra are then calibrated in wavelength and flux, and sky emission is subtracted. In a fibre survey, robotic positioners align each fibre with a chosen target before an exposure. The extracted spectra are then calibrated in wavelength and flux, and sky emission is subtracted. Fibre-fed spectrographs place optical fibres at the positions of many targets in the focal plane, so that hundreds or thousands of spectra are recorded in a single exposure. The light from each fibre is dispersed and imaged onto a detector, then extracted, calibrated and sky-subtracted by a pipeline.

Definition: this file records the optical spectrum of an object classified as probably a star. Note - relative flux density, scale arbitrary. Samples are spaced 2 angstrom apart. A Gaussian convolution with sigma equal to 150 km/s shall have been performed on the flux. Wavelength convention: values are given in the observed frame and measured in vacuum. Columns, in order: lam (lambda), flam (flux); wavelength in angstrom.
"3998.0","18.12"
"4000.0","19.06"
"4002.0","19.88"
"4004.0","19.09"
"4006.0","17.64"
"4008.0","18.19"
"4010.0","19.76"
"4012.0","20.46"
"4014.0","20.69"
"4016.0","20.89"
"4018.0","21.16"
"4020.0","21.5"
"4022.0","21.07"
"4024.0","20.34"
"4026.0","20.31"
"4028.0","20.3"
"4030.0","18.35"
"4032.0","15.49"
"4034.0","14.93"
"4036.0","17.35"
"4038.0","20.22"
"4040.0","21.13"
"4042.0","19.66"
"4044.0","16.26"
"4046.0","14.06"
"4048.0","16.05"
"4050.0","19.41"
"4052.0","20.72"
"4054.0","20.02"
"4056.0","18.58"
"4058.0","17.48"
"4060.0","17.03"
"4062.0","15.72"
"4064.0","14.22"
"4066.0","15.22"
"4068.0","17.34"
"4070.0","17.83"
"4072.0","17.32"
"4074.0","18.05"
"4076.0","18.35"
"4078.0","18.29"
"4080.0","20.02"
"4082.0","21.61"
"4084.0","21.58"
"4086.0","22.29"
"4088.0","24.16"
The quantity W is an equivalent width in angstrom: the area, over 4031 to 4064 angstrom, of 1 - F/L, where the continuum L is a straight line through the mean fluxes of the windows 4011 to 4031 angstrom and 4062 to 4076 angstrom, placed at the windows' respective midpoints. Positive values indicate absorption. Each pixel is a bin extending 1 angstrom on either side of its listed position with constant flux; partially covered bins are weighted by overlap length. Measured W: 1.32 angstrom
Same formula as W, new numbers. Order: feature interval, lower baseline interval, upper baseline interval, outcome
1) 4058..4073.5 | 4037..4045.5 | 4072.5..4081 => 1.83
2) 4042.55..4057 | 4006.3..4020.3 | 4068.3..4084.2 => 1.13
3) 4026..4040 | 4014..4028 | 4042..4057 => 1.02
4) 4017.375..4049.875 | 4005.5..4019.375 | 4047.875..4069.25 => 0.38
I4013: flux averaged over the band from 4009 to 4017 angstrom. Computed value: 20.4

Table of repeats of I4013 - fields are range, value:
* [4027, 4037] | 17.3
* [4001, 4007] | 18.9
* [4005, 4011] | 18.5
